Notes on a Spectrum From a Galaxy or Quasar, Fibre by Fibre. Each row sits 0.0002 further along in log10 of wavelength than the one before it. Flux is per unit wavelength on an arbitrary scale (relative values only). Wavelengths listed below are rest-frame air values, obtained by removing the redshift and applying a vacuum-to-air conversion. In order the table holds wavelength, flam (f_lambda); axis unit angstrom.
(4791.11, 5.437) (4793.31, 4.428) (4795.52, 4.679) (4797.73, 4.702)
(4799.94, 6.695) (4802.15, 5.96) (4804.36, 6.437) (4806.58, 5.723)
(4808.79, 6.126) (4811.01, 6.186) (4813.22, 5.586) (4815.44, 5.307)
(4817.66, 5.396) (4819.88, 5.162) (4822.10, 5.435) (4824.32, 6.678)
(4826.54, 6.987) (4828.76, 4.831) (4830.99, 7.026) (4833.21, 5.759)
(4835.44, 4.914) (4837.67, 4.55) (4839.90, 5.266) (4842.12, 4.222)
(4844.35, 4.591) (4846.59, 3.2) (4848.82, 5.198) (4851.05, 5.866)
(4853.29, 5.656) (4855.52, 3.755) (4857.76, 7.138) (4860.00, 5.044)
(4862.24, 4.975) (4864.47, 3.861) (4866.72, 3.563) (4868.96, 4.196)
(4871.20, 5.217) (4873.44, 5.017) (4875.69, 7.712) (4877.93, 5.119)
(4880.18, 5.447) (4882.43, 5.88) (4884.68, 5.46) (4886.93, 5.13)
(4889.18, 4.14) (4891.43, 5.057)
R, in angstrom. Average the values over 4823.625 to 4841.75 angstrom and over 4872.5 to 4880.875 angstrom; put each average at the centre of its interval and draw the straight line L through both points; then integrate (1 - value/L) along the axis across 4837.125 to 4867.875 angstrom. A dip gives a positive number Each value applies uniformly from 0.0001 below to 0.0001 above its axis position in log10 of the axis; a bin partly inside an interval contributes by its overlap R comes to 5.2 angstrom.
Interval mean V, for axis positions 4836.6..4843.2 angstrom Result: 4.69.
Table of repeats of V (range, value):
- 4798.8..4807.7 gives 6.2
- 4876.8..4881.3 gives 5.29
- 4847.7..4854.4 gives 5.57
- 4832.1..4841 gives 5.12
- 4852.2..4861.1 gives 5.4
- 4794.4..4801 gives 5.35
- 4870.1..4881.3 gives 5.7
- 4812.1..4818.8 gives 5.43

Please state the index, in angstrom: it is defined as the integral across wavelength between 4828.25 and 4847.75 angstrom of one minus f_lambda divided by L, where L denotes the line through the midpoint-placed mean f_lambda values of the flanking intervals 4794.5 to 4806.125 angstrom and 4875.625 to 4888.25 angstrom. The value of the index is 2.50 angstrom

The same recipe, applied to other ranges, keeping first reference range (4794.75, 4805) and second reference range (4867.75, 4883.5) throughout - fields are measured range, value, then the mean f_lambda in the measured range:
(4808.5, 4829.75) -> -0.43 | 5.76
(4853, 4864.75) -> 0.91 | 5.12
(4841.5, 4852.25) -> 1.80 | 4.64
